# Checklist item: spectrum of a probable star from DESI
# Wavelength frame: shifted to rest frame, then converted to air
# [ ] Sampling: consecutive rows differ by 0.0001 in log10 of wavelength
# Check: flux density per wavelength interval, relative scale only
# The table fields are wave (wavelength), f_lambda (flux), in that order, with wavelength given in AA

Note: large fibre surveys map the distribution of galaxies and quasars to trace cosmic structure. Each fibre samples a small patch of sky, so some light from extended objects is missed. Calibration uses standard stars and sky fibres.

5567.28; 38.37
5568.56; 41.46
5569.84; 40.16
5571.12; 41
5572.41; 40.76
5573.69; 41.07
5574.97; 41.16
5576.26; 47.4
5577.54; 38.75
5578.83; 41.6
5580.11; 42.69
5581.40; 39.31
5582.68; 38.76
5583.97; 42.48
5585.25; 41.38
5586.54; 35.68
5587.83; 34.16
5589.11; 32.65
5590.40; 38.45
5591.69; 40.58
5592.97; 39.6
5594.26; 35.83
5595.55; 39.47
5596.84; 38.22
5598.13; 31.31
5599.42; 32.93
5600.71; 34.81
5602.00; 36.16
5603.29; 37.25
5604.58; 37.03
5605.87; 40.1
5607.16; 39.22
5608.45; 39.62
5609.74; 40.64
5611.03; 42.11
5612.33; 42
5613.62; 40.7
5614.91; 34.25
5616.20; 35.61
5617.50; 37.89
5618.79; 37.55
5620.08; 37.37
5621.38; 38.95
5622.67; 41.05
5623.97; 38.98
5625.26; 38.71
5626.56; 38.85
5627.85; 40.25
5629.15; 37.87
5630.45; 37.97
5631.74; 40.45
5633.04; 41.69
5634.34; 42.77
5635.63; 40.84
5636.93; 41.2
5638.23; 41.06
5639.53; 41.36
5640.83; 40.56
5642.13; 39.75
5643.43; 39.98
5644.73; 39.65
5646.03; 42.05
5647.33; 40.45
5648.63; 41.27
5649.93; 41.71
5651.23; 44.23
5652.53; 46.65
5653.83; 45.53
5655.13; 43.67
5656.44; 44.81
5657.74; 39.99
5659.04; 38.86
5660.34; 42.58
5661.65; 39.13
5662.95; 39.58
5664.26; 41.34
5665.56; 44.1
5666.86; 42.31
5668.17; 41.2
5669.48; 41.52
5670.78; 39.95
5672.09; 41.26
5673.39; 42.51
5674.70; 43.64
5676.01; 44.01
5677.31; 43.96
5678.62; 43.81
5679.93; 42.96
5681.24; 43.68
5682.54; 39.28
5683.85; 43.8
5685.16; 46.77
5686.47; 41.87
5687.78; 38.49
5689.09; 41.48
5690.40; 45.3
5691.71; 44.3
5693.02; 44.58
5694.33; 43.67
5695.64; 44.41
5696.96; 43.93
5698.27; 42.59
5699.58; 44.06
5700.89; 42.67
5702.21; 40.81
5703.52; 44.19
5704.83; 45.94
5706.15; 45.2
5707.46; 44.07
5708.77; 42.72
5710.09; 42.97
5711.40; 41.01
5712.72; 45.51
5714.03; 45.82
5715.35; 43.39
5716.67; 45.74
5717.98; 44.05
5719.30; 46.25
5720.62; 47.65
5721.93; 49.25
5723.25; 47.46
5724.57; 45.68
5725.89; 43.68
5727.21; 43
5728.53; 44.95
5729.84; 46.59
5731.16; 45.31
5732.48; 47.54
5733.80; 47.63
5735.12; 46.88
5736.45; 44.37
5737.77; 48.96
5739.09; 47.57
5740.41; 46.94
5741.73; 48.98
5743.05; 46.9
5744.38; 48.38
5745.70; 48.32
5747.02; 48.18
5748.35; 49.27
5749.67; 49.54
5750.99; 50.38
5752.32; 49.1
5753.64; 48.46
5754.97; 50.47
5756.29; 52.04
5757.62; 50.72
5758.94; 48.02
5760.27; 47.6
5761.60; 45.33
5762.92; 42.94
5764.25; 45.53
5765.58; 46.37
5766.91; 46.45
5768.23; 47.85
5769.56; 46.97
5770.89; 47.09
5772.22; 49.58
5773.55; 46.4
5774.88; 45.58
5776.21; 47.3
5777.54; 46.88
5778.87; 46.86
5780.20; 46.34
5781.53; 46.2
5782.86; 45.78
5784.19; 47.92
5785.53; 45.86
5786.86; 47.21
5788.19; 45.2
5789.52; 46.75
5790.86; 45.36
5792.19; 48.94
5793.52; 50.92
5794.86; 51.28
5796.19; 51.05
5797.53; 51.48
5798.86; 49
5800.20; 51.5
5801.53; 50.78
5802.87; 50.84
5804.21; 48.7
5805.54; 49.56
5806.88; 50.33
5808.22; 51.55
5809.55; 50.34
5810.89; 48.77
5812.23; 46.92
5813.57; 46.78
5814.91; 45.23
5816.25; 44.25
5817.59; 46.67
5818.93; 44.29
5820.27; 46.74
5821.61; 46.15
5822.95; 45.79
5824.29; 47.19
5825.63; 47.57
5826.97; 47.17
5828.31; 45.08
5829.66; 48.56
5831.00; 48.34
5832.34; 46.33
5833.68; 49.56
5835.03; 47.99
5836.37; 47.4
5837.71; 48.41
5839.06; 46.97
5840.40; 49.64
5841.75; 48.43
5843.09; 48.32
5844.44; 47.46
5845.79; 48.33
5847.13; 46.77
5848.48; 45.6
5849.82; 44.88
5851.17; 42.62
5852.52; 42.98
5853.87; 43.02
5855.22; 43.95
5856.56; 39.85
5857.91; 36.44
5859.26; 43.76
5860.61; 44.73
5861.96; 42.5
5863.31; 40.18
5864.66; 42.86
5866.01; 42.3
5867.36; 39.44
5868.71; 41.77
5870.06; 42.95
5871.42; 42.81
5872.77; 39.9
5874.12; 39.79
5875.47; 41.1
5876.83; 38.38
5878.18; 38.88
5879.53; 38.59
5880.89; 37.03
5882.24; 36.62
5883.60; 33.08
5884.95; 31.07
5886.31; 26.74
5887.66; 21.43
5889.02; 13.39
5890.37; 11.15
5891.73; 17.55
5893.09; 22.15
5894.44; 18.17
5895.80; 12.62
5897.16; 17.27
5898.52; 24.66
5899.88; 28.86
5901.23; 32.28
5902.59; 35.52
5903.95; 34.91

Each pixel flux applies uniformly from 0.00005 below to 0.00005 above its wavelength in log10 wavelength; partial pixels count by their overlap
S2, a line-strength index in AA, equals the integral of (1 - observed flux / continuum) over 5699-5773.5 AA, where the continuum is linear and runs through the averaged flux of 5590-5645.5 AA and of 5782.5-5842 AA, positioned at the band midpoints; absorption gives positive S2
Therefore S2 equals -3.4 AA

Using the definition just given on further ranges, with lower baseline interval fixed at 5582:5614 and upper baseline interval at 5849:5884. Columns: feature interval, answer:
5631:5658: -2.4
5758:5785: -4.6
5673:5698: -2.8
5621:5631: -0.2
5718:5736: -3.1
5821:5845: -4.2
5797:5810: -3.3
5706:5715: -1.1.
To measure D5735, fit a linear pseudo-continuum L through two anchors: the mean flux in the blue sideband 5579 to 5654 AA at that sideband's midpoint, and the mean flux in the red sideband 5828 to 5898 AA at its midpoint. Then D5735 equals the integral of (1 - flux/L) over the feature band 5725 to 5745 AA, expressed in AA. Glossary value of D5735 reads -3.9 AA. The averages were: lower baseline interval 39.3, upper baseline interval 38.7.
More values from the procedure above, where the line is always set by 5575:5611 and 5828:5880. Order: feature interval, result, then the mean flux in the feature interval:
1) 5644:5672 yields -1.4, 41.9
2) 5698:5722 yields -2.0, 44.3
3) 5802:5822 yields -2.2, 47.8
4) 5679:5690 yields -0.5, 42.4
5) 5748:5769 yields -3.1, 48.1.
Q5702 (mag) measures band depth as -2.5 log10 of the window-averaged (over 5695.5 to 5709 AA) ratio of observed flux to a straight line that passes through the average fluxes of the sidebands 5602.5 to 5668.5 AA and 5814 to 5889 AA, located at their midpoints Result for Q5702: -0.07 mag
